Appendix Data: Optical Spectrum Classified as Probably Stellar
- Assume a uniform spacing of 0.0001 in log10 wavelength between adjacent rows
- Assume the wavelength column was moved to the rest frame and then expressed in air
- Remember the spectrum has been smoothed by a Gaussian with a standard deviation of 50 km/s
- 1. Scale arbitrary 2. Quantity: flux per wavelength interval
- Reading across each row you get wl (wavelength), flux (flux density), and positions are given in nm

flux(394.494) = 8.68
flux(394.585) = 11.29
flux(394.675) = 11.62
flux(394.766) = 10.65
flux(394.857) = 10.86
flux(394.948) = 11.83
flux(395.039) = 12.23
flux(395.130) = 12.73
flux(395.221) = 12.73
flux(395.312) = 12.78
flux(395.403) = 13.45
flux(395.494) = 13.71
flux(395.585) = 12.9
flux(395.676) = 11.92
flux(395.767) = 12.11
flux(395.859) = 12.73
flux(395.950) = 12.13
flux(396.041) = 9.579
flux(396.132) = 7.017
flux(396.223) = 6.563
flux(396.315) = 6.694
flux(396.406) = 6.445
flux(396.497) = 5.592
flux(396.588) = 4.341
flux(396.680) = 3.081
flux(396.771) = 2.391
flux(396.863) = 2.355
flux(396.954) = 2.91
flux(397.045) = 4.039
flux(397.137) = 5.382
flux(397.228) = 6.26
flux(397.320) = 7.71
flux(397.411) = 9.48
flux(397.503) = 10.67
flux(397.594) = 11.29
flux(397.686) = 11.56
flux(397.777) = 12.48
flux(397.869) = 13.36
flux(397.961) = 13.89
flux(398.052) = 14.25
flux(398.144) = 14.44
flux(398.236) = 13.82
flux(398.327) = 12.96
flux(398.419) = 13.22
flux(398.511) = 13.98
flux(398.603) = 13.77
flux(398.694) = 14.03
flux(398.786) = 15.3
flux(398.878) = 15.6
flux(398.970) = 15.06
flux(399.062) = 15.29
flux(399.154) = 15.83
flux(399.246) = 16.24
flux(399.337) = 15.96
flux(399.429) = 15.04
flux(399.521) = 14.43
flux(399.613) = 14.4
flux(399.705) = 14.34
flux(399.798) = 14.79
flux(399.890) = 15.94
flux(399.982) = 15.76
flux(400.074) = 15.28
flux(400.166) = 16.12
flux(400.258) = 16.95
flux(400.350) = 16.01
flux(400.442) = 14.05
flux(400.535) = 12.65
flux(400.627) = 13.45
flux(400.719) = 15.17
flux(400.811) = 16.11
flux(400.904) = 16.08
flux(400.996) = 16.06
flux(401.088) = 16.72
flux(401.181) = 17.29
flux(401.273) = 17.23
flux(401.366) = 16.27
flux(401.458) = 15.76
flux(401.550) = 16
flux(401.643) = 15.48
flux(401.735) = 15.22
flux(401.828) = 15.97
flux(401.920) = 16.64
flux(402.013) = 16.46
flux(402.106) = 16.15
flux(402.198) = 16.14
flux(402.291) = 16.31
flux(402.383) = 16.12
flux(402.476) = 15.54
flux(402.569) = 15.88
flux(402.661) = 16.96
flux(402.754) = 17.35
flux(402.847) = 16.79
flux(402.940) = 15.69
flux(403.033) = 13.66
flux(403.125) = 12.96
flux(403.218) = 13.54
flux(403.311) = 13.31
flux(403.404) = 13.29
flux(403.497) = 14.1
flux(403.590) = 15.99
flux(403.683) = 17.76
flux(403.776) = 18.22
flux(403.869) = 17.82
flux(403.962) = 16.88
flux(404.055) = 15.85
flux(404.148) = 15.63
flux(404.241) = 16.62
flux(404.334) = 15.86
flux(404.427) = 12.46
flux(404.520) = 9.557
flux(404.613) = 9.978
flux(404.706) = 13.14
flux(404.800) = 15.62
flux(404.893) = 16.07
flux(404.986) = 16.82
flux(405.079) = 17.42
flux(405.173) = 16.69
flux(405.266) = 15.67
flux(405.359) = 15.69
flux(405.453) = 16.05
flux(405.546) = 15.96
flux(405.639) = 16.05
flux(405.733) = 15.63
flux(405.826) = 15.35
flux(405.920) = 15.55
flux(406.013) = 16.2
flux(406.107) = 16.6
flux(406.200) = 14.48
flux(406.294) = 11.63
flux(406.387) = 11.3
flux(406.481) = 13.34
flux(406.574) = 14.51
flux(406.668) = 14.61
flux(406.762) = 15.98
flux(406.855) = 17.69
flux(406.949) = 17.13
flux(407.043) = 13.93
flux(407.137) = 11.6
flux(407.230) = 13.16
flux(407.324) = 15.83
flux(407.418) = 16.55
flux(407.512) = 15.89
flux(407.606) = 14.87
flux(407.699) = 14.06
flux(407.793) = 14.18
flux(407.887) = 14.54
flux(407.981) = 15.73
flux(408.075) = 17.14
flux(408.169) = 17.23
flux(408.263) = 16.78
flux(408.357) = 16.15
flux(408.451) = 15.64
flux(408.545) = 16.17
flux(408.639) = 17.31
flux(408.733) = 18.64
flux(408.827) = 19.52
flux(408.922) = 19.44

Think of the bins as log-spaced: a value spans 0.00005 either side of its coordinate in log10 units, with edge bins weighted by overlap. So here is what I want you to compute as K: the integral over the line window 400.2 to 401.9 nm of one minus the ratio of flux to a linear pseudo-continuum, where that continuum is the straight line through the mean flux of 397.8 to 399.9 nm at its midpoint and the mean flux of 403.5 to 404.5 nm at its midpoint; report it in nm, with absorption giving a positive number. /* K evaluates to -0.06 nm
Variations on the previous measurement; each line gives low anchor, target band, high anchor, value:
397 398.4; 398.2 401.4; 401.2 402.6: -0.42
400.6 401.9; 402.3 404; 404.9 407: 0.01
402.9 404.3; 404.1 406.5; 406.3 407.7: 0.03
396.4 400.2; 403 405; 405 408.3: -0.09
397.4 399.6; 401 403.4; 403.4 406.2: -0.15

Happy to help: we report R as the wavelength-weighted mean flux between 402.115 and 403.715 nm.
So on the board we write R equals 15.4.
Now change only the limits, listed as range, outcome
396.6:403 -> 13.7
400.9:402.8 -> 16.3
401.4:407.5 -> 15.3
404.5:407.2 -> 14.9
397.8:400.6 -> 14.7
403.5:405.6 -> 15.5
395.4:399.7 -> 11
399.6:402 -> 15.6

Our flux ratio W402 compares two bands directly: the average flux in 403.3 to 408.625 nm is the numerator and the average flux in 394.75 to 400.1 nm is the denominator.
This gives 1.3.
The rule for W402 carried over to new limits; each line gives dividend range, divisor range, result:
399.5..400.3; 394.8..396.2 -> 1.30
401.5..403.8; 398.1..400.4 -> 1.04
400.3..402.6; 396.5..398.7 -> 1.66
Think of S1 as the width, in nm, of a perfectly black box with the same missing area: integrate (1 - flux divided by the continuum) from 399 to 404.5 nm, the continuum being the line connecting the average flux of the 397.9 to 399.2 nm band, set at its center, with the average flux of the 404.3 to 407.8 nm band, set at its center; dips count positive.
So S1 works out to -0.39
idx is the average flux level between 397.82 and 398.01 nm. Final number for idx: 13.6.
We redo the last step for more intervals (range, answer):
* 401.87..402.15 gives 16.4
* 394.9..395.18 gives 12.3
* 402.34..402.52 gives 15.8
